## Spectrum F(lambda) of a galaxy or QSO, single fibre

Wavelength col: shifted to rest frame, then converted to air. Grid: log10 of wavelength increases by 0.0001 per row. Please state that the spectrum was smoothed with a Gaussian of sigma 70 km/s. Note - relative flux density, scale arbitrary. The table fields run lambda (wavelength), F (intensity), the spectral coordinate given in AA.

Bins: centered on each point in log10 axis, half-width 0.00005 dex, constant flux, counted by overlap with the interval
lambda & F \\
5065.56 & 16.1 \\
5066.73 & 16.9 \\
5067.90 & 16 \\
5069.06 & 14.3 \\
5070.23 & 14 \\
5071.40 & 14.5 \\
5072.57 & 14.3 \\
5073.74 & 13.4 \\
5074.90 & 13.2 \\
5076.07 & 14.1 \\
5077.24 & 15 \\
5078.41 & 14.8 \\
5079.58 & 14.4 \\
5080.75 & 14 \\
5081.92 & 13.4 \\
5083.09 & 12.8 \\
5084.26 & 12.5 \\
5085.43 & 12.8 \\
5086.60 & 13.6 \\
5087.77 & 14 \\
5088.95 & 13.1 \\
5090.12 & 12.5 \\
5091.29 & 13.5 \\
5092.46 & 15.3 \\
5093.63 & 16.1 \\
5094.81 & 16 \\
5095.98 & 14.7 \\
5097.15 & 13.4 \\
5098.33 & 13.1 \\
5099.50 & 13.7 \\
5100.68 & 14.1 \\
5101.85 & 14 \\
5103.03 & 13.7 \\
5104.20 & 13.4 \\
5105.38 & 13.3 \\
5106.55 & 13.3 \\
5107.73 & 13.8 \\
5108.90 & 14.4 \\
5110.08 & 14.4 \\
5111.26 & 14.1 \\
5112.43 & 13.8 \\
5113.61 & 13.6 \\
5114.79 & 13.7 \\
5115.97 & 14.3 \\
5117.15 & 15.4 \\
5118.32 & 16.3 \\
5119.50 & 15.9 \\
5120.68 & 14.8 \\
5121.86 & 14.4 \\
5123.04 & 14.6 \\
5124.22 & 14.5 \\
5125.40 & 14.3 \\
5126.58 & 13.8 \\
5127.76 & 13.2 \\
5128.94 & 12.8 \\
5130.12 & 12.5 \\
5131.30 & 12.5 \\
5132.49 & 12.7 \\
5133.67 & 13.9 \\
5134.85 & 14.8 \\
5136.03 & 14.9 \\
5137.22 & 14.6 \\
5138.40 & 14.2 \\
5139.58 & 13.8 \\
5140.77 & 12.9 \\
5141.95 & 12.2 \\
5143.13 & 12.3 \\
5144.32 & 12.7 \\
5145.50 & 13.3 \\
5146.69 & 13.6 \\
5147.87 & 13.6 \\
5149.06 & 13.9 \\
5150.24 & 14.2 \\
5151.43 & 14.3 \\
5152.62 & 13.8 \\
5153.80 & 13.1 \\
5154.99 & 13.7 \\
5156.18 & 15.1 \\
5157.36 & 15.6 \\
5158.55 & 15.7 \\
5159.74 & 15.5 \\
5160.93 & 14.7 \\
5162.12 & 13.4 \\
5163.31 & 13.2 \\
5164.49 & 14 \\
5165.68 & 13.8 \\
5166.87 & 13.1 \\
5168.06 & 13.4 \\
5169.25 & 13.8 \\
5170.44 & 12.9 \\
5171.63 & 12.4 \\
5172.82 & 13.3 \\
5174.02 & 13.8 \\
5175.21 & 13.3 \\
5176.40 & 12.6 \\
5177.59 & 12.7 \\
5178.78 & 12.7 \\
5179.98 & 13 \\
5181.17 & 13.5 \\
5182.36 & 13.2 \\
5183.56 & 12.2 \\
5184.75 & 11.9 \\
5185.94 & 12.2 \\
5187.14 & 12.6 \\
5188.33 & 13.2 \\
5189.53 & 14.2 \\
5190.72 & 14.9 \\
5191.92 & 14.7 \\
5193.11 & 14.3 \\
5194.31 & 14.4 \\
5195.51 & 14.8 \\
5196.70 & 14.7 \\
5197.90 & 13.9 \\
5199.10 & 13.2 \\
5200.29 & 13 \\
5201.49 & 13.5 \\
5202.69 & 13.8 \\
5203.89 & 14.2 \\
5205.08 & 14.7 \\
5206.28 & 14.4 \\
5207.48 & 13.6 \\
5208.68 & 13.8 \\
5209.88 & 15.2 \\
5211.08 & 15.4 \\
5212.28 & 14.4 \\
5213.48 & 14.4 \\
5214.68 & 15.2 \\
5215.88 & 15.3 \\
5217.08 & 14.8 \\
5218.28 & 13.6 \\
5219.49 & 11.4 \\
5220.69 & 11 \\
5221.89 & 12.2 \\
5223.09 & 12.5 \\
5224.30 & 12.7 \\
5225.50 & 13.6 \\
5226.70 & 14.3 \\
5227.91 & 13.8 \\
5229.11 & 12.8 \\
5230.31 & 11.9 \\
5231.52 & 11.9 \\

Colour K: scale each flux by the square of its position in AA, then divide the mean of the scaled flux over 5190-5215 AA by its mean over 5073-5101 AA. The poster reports 1.08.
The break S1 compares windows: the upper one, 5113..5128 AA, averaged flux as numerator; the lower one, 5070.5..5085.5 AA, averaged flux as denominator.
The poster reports 1.05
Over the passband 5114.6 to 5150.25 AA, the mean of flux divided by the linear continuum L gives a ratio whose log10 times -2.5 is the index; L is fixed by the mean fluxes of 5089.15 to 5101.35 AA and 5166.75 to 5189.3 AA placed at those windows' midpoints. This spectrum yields -0.019 mag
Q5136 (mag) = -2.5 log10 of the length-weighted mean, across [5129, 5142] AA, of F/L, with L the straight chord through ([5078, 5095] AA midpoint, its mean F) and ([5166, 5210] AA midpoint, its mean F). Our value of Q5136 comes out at 0.01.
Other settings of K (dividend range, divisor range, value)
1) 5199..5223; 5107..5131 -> 1.01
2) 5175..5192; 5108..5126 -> 0.92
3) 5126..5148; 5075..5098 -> 0.98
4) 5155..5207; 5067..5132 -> 1.01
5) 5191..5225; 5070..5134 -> 1.04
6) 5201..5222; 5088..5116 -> 1.04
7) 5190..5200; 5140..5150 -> 1.11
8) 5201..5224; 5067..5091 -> 1.05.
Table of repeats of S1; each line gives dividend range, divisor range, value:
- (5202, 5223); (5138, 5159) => 1.01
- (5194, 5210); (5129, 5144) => 1.05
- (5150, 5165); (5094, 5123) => 1.01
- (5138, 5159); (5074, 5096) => 0.99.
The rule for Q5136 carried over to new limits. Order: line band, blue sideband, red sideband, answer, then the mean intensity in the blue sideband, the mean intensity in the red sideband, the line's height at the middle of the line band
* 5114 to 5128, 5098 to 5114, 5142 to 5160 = -0.06 mag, 13.8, 13.9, 13.8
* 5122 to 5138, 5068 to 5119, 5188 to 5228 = 0.02 mag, 14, 13.9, 14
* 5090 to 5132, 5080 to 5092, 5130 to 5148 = -0.06 mag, 13.3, 13.4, 13.3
